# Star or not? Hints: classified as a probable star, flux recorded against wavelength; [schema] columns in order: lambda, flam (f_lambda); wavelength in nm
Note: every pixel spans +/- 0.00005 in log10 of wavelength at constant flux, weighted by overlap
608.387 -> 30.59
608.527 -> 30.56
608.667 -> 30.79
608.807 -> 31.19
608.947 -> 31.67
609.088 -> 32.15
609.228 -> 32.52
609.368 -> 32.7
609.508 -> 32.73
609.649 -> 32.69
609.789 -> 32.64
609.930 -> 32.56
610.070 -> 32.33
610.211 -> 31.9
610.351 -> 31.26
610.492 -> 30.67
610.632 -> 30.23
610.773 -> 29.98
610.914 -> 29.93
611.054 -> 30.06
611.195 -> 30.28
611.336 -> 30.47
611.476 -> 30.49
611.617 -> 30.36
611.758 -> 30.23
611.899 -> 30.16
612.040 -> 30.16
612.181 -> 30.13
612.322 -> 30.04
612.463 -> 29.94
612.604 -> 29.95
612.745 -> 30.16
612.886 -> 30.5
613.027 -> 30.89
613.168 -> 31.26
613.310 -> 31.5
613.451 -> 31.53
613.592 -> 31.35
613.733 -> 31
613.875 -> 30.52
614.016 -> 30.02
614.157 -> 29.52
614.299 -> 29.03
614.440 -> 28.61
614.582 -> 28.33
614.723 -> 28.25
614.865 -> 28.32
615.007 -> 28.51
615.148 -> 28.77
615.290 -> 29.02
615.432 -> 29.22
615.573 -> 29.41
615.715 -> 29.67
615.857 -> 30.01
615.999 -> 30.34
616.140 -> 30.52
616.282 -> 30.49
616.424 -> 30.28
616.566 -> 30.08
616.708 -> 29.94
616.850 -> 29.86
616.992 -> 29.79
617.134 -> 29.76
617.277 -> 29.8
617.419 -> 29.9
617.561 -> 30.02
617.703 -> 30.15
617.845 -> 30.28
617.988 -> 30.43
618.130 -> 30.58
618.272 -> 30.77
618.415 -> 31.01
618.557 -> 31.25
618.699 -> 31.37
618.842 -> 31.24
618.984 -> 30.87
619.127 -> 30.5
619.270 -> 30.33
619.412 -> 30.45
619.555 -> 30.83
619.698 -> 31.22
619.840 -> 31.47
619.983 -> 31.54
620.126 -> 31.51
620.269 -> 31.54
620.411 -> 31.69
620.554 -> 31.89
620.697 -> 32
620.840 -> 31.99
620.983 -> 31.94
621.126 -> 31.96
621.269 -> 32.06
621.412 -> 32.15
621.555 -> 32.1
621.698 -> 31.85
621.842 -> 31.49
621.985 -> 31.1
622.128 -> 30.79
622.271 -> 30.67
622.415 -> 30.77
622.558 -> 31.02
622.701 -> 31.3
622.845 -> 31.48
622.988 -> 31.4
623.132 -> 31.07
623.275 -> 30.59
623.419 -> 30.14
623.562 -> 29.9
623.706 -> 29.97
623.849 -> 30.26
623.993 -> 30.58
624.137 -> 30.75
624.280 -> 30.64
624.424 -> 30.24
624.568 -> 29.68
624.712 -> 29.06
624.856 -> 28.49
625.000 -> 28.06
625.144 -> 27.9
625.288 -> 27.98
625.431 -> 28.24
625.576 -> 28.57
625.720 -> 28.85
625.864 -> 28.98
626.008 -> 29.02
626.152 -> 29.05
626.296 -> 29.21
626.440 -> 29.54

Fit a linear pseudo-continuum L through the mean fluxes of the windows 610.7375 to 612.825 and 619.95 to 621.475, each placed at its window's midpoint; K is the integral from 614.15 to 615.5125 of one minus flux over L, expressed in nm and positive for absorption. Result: 0.09 nm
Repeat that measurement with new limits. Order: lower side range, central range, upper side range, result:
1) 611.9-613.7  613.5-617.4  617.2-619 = 0.12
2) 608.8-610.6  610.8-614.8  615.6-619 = 0.15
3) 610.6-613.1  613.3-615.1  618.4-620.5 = 0.05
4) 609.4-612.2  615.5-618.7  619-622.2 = 0.11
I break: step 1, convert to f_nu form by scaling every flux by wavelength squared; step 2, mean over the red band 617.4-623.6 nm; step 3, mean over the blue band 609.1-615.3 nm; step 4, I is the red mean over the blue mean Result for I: 1.05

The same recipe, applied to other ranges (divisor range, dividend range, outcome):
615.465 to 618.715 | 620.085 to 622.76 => 1.06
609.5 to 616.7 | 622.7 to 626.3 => 1.02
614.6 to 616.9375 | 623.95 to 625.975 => 1.02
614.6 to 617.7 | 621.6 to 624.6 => 1.06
